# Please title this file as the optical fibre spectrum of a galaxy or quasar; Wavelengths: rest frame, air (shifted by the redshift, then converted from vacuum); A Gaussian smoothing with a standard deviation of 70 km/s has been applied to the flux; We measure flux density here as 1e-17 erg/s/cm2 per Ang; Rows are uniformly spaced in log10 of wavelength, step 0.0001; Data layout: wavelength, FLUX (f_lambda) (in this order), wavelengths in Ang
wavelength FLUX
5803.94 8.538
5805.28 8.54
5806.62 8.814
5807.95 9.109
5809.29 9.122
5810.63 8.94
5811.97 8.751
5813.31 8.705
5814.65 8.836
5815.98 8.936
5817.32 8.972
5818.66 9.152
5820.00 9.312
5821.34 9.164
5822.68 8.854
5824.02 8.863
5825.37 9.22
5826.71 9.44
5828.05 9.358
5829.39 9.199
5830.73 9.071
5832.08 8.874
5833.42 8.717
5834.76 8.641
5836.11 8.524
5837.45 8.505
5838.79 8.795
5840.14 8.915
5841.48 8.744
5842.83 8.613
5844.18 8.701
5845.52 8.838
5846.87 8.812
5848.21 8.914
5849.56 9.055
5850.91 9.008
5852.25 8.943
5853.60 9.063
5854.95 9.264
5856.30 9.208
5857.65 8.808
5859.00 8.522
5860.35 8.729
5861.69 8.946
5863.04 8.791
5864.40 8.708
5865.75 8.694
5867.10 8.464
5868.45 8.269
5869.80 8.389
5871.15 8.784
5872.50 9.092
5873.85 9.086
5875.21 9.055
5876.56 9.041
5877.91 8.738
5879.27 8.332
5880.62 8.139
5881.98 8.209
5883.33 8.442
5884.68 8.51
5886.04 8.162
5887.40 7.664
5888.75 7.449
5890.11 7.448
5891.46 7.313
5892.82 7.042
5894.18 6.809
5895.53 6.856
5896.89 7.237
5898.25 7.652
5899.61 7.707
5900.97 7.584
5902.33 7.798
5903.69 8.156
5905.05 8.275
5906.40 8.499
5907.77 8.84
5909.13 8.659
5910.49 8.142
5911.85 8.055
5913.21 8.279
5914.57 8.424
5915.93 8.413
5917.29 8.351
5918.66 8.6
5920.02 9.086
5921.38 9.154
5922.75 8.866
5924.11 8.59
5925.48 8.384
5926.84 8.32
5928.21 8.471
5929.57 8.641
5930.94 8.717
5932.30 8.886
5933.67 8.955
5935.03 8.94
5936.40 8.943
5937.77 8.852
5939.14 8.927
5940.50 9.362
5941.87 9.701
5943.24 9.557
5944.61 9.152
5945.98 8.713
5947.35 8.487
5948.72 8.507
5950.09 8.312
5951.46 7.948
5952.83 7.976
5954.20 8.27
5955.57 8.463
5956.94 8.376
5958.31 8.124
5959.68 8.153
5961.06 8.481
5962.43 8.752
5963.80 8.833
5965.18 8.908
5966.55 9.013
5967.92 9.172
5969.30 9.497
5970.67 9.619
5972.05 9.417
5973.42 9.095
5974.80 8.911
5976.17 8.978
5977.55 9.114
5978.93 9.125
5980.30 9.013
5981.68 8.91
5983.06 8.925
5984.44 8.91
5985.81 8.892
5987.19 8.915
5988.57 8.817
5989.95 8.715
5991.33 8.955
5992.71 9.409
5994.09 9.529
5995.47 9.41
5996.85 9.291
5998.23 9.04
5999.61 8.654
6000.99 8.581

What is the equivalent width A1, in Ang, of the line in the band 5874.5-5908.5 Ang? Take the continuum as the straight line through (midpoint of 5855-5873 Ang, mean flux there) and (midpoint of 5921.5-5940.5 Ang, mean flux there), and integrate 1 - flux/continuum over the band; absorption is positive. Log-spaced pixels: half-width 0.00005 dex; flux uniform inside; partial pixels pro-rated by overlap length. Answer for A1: 3.1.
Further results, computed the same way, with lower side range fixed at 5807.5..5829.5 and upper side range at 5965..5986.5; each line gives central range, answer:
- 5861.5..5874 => 0.5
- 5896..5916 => 2.2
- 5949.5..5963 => 1.2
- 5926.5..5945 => 0.2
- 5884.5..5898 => 2.5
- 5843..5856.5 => 0.2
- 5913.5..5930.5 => 0.9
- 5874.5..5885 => 0.6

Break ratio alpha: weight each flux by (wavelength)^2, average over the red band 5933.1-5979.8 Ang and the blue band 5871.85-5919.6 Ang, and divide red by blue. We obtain 1.1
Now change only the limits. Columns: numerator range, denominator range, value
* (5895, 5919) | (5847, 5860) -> 0.92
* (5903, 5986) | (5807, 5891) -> 1.03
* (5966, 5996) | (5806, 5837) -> 1.07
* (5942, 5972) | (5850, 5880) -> 1.02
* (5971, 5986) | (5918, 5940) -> 1.05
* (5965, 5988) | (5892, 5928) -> 1.14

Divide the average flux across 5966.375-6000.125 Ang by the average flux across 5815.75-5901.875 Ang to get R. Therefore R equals 1.06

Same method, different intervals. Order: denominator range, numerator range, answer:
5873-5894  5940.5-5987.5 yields 1.08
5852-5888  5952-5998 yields 1.03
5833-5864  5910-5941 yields 0.98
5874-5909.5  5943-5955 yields 1.06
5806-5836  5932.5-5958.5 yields 0.97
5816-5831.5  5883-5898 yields 0.82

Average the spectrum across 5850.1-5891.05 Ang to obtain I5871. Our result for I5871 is 8.59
